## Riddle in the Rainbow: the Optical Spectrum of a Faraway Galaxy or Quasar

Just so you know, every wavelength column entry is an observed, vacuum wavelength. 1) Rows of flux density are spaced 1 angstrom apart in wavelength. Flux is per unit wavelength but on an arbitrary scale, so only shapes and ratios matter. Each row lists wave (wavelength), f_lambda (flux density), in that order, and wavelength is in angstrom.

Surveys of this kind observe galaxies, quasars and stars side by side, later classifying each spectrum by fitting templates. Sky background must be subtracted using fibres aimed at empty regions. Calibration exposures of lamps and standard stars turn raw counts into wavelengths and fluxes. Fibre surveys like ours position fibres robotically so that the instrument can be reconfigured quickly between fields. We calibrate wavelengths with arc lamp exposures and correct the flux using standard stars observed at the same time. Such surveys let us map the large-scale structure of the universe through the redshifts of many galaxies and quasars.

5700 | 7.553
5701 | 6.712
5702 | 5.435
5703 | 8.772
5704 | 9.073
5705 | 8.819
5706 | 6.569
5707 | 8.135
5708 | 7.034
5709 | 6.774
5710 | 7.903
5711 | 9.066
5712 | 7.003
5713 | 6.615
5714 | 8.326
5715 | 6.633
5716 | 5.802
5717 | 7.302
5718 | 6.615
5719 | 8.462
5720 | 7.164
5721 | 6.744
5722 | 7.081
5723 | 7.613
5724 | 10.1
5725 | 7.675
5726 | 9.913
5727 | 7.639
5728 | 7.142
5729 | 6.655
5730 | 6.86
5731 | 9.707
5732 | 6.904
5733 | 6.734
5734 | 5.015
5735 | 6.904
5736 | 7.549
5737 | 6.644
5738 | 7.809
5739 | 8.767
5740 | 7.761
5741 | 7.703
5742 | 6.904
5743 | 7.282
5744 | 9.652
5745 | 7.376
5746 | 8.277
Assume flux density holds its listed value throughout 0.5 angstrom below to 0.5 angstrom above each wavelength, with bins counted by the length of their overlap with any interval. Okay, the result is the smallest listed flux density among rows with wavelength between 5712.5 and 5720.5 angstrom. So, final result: 5.802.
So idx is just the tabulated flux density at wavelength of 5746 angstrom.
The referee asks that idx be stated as 8.277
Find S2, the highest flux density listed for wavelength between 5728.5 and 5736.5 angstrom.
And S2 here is 9.707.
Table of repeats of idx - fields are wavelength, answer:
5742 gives 6.904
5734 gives 5.015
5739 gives 8.767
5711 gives 9.066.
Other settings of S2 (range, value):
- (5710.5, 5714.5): 9.066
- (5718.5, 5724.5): 10.1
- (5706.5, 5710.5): 8.135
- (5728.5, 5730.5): 6.86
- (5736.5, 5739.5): 8.767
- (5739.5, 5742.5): 7.761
